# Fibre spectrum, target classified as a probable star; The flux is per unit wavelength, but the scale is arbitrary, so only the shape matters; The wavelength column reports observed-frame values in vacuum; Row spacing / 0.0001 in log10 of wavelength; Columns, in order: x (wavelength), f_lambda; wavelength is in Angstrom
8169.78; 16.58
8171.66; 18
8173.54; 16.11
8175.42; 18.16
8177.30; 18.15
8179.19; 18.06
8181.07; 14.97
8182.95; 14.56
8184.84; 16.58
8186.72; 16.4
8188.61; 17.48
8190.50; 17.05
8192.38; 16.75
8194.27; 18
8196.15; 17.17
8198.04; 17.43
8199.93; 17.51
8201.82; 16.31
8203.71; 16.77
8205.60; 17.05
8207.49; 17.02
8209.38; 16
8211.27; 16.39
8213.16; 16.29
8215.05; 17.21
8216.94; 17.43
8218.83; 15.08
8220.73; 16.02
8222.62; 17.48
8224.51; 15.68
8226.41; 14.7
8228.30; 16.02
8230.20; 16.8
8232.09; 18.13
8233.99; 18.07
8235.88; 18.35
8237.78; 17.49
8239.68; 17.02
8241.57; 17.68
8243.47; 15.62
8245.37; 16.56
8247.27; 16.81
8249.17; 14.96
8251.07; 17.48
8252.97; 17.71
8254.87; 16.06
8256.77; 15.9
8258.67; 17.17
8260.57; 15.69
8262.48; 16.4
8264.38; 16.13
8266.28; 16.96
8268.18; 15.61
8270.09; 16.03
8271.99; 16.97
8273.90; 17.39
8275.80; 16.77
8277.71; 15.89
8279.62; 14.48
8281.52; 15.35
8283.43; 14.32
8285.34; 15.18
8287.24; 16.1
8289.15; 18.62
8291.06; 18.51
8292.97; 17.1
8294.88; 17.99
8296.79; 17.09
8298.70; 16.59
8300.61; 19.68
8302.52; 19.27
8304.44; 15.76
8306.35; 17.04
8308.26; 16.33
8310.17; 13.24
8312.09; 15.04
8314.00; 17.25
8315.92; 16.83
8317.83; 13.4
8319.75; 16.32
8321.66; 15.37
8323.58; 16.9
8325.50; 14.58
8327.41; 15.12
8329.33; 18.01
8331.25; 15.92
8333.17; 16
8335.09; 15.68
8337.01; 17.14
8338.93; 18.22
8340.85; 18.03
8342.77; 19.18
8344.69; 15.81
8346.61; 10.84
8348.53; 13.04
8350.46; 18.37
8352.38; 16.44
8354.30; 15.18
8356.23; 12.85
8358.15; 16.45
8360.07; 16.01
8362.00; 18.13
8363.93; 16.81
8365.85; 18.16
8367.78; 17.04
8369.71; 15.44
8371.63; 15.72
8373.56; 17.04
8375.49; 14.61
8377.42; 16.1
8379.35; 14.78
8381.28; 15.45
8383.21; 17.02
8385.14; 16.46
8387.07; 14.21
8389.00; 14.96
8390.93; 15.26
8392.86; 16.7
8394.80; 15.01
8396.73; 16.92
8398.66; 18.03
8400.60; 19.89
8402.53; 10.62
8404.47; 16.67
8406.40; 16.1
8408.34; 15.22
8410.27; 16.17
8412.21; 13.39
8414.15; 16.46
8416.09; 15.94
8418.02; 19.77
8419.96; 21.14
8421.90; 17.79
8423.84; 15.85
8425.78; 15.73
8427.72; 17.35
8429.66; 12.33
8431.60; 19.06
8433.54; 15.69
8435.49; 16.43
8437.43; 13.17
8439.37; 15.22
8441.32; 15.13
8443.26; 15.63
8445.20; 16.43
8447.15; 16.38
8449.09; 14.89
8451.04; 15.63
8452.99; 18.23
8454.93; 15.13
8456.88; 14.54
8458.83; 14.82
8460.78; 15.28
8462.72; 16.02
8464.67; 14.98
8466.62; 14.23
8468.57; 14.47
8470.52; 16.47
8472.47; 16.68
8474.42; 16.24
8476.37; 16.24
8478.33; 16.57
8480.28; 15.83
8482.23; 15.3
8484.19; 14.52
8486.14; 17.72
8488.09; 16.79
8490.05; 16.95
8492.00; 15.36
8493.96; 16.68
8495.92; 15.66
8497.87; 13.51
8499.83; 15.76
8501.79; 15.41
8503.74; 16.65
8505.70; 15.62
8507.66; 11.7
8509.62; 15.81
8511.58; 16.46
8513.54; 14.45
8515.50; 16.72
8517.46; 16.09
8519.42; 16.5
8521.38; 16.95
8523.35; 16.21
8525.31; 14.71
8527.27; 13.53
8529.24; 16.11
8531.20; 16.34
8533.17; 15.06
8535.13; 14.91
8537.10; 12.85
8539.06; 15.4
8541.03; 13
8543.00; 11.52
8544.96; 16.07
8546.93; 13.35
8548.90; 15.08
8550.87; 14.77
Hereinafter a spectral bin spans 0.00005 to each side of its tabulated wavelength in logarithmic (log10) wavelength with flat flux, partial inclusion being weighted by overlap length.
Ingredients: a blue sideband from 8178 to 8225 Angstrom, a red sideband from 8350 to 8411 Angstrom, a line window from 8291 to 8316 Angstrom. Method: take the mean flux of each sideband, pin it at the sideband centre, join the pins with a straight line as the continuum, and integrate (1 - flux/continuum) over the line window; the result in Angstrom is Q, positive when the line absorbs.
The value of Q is -0.9 Angstrom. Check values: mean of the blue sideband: 16.7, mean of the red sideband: 16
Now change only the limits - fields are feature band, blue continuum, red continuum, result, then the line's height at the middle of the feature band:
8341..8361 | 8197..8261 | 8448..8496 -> 0.9 Angstrom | 16.3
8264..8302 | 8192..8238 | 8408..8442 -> -0.1 Angstrom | 16.6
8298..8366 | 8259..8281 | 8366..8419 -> -0.5 Angstrom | 16.1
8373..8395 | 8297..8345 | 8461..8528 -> 0.8 Angstrom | 16.2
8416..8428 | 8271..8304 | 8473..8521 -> -1.2 Angstrom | 16.2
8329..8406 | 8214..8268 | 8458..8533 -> 0.3 Angstrom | 16.2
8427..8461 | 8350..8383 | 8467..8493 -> 0.9 Angstrom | 16.1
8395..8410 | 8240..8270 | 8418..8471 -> -0.1 Angstrom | 16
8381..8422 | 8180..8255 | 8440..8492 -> -0.7 Angstrom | 16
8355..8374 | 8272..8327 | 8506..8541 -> -0.3 Angstrom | 16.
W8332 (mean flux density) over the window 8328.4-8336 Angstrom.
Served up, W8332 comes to 16.4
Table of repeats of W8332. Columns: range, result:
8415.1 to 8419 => 17.9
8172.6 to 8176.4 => 17.2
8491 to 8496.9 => 15.9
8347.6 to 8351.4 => 15.7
